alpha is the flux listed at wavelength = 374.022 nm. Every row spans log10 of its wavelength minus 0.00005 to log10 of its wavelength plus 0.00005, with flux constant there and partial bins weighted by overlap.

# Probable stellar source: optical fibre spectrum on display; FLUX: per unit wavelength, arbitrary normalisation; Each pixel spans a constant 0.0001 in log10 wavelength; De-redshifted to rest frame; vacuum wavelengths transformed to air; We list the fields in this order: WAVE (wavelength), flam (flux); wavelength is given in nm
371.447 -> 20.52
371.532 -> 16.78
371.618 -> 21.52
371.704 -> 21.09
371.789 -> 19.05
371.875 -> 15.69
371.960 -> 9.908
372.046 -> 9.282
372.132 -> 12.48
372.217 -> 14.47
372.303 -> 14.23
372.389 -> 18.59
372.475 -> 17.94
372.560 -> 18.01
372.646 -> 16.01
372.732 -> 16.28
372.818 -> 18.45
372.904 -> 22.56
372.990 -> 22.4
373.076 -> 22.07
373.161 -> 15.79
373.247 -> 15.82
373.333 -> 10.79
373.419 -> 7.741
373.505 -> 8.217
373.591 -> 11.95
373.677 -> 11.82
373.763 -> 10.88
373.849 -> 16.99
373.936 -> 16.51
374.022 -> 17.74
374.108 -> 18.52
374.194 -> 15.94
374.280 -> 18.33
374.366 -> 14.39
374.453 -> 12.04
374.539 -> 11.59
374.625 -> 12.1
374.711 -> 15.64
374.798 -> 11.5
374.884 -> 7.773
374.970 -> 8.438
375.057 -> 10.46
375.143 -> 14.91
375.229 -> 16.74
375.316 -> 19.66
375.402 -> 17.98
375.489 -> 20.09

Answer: 17.74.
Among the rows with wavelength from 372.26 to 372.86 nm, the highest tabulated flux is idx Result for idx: 18.59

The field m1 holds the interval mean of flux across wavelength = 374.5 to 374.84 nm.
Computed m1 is 12.7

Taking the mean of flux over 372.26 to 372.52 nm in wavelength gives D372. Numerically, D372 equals 16.9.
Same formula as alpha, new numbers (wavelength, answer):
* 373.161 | 15.79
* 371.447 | 20.52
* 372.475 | 17.94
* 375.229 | 16.74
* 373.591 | 11.95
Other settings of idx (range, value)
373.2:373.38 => 15.82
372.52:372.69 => 18.01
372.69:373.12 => 22.56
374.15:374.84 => 18.33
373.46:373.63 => 11.95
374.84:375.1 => 10.46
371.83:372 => 15.69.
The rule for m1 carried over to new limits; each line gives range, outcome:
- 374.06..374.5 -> 15.8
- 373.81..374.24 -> 17.1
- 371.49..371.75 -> 19.8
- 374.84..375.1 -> 8.91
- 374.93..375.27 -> 12.7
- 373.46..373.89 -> 11.9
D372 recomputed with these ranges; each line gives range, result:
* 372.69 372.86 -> 17.3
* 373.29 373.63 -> 9.65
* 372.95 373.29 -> 19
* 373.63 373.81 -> 11.5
